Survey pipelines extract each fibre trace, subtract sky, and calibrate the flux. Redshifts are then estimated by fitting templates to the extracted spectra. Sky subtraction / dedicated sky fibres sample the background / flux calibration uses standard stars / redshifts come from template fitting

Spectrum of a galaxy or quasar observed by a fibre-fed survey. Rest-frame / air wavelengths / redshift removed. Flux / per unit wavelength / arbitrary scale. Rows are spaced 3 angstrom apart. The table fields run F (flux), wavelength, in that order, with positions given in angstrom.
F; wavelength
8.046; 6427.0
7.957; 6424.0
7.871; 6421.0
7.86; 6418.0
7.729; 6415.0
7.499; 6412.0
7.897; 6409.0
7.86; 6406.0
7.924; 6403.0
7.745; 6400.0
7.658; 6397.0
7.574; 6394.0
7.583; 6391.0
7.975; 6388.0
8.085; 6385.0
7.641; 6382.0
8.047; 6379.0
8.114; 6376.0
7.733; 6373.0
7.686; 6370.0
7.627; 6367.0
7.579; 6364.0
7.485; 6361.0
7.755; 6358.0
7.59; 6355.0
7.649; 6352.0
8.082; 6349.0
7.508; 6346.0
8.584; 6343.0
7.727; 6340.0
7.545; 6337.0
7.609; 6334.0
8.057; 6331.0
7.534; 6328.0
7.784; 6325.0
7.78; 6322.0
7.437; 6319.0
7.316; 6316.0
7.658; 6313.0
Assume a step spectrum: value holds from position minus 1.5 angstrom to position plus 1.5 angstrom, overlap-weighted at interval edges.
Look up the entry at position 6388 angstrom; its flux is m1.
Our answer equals 7.975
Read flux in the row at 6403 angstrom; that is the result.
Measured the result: 7.924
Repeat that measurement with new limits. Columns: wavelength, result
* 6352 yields 7.649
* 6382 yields 7.641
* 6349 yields 8.082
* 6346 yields 7.508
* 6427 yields 8.046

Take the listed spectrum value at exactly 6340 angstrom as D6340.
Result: 7.727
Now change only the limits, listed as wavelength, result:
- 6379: 8.047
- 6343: 8.584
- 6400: 7.745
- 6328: 7.534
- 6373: 7.733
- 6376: 8.114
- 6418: 7.86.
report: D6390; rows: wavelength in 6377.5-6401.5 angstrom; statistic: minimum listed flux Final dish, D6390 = 7.574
